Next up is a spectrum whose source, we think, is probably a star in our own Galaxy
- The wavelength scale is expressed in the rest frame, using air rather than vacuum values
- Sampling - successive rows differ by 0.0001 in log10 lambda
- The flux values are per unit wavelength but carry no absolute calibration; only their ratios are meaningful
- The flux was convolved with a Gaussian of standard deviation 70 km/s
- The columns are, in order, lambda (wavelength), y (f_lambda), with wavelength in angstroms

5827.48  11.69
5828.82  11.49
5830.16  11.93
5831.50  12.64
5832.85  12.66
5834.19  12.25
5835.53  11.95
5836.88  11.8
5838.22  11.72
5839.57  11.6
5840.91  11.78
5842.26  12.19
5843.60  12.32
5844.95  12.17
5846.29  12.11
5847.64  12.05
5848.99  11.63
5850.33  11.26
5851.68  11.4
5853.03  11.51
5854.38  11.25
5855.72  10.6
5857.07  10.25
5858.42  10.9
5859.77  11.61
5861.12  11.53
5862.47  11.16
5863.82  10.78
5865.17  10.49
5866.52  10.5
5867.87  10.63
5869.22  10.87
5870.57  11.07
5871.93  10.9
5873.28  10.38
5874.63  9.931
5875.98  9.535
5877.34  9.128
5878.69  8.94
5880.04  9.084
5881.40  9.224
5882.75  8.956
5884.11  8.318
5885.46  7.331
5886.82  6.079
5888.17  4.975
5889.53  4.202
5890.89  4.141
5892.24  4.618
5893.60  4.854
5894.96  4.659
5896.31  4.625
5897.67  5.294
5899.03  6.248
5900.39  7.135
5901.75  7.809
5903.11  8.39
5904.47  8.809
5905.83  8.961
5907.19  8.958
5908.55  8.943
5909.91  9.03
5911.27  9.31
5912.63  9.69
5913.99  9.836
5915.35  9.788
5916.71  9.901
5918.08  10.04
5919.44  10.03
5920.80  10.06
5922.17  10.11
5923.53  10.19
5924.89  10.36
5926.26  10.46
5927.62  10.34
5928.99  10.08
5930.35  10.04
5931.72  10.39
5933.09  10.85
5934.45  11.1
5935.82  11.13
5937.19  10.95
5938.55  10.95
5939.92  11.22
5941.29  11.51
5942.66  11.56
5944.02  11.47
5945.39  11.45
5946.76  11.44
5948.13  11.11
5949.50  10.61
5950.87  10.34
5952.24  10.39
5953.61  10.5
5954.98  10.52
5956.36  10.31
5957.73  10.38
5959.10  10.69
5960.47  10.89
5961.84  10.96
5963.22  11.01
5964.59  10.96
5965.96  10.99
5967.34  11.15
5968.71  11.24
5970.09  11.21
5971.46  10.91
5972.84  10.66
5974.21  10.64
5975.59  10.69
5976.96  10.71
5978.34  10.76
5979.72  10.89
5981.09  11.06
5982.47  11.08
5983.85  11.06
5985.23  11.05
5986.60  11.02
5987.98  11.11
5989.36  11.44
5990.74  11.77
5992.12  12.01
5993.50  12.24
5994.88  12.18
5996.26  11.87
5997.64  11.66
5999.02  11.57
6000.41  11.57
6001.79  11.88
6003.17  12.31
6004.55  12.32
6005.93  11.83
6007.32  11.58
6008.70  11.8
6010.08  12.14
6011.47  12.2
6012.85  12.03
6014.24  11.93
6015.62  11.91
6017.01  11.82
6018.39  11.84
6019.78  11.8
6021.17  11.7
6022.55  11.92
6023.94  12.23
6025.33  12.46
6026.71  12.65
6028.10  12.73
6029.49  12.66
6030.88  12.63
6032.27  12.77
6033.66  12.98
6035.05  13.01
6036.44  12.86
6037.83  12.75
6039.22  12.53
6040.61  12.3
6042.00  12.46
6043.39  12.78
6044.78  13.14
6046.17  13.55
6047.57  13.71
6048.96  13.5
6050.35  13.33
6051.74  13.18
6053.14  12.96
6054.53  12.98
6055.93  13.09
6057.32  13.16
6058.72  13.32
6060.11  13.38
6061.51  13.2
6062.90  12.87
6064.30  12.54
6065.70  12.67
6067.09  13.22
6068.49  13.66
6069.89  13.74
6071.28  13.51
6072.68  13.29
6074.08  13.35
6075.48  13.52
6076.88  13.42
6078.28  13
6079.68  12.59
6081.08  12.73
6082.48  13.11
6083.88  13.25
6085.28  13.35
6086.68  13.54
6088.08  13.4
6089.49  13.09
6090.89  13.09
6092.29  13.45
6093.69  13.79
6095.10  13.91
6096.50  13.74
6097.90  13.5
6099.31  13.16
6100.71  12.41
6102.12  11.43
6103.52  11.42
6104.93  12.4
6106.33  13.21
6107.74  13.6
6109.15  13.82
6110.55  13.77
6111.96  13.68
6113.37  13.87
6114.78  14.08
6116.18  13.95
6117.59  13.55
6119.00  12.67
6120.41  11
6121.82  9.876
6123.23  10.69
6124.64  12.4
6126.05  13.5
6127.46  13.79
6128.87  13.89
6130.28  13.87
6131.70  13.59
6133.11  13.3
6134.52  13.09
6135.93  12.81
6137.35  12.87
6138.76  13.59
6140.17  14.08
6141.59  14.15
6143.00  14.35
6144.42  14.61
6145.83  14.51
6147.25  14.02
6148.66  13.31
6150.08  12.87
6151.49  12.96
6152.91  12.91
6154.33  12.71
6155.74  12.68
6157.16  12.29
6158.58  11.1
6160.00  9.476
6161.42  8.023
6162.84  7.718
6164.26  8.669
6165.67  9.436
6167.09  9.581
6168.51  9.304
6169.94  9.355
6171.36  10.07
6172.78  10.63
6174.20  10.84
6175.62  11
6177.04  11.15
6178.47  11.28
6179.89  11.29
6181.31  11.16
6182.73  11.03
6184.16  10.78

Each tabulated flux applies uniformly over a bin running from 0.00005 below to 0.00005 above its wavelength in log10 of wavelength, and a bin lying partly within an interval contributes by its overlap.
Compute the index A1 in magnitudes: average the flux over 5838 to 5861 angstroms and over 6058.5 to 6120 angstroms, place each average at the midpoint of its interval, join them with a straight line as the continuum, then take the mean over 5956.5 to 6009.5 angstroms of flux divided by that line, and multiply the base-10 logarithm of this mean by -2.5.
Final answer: 0.11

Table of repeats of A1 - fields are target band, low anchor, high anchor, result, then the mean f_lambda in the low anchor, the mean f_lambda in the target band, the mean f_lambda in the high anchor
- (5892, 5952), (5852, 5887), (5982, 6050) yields 0.151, 10.1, 9.47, 12.2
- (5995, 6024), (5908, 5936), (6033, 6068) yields 0.016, 10.1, 11.9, 13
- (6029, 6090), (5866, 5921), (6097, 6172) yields -0.178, 8.3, 13.1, 12.4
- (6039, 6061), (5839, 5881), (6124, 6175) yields -0.122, 10.9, 13.1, 12.1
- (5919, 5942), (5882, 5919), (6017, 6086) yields -0.231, 7.46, 10.6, 12.9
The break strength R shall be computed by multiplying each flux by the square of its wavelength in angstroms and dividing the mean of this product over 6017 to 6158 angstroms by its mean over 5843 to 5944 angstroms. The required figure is 1.5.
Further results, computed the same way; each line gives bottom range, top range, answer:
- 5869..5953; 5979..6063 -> 1.39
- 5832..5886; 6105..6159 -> 1.33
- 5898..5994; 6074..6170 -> 1.29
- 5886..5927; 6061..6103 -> 1.76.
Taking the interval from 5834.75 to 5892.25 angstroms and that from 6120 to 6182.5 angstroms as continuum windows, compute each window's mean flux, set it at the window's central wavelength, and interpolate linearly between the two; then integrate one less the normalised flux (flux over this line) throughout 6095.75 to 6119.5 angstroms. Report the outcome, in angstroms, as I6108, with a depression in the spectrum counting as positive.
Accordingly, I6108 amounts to -3.20 angstroms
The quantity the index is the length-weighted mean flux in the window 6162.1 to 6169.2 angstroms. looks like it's 8.95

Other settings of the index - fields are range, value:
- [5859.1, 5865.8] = 11.1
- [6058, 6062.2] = 13.3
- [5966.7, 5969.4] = 11.2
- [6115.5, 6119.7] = 13.4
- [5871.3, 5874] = 10.6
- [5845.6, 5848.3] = 12.1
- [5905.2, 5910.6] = 8.98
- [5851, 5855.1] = 11.4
